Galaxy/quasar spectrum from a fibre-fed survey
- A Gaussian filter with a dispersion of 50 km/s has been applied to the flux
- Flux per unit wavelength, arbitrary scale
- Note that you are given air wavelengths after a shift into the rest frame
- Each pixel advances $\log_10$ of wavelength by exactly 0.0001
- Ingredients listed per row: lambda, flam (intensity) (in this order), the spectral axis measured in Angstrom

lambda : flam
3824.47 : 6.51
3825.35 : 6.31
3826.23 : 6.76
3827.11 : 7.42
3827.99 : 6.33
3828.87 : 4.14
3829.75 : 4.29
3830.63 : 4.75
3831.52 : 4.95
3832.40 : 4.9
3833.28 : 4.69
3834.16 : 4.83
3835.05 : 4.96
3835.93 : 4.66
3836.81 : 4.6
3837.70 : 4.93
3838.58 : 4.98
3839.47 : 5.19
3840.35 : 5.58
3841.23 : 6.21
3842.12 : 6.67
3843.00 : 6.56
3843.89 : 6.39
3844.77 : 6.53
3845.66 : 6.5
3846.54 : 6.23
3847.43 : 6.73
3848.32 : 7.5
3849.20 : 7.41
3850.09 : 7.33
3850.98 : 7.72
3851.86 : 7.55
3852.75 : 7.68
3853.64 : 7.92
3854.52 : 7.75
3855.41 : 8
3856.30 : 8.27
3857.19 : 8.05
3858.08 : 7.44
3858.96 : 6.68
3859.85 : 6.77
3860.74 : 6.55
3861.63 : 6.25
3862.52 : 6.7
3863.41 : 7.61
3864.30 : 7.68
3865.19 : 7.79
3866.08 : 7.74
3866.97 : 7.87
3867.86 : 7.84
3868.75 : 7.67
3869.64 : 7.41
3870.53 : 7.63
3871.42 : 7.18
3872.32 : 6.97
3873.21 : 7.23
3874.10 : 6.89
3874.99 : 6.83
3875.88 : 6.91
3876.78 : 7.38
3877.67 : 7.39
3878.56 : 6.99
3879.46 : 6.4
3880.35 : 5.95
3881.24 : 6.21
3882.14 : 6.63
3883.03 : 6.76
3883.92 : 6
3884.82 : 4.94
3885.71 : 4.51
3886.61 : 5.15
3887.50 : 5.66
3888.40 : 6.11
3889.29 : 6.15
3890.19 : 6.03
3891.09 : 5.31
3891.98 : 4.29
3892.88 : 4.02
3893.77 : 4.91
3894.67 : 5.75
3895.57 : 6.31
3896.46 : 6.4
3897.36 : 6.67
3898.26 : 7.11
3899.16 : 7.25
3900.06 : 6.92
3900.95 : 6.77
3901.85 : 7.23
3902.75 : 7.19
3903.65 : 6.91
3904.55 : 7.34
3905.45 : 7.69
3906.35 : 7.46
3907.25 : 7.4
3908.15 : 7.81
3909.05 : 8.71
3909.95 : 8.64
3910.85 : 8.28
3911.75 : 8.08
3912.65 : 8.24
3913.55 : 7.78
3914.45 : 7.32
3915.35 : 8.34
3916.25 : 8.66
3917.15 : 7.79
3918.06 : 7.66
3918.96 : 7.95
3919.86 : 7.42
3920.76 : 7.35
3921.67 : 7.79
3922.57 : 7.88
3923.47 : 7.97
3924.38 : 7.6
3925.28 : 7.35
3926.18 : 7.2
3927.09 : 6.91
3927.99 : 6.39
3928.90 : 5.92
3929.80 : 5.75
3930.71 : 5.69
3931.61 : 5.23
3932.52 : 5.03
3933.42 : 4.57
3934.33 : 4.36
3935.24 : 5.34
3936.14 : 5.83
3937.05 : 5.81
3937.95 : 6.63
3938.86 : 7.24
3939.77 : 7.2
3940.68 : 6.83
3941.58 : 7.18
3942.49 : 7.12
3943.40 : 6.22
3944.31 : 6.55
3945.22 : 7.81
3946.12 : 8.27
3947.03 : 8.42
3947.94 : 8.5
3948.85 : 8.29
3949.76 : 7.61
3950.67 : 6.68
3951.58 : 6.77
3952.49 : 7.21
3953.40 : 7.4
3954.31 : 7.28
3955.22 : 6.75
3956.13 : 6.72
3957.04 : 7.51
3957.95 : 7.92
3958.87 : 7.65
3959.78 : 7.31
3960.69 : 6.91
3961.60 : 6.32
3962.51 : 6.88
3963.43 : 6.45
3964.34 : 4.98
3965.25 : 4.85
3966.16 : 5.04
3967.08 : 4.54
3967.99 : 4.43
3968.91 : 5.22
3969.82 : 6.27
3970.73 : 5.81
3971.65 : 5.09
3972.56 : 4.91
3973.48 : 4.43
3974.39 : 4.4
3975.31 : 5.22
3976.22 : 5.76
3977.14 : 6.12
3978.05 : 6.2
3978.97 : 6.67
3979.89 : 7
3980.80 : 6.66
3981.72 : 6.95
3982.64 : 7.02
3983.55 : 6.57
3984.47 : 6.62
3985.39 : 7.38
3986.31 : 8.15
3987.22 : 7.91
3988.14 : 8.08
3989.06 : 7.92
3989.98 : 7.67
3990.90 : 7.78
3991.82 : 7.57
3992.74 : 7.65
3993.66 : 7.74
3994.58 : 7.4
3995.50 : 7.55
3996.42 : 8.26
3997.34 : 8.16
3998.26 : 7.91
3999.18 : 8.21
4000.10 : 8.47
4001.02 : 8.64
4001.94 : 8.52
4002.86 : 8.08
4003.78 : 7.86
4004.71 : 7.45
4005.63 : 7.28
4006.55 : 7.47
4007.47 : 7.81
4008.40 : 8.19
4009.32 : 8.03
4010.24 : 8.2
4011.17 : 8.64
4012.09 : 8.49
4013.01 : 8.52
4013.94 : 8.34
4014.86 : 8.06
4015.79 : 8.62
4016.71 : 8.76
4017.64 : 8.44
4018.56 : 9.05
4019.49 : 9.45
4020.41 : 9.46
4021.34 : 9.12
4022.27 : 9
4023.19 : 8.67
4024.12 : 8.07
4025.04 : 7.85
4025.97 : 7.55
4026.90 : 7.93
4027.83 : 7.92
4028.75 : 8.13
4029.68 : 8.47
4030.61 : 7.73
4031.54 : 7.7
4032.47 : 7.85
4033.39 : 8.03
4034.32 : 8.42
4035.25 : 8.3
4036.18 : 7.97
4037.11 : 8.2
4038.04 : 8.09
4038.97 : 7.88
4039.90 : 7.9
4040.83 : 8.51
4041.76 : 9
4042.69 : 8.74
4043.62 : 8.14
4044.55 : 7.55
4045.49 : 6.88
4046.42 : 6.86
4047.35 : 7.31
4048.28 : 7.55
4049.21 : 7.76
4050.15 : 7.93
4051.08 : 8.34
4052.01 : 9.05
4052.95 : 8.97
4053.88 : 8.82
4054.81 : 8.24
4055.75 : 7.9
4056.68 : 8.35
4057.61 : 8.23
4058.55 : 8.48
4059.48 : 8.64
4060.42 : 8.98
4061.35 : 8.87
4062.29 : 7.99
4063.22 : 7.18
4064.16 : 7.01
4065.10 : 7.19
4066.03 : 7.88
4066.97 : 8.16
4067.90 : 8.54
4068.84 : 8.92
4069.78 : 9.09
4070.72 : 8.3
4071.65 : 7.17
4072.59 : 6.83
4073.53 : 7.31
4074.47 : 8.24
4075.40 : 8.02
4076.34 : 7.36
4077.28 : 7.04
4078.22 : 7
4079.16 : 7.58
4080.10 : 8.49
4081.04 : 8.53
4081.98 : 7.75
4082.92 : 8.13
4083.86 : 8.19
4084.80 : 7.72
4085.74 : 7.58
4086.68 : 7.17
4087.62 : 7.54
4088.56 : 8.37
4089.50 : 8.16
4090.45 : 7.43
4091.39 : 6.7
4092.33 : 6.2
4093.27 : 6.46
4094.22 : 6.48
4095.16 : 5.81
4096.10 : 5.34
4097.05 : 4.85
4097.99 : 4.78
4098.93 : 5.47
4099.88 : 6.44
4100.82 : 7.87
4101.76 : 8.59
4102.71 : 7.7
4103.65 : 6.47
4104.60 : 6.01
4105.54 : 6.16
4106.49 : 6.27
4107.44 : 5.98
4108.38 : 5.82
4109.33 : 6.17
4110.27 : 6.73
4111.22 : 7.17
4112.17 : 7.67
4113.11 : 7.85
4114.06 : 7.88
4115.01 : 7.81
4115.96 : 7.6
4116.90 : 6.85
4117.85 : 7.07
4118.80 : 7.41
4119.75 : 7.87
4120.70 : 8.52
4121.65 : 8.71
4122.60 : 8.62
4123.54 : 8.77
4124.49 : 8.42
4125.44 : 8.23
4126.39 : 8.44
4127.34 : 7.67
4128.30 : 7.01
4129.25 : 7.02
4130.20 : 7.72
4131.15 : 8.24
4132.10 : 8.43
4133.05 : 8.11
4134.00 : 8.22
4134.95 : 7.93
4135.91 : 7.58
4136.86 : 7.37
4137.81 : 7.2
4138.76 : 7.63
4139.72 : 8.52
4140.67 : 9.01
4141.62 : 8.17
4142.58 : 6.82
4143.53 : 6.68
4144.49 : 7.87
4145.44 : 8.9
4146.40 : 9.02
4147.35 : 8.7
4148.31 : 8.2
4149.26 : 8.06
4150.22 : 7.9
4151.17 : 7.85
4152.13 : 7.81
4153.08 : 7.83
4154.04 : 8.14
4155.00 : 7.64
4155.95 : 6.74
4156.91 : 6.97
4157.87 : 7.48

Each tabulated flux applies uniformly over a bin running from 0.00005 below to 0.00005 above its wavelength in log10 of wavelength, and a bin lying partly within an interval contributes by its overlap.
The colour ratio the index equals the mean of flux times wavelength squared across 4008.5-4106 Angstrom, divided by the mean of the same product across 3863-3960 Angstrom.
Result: 1.22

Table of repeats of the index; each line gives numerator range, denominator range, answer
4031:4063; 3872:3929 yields 1.27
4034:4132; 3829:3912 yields 1.28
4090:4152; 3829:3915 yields 1.26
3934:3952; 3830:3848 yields 1.32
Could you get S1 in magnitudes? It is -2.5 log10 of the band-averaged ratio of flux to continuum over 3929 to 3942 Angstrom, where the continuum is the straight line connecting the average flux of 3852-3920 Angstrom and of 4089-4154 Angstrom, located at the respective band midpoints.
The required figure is 0.20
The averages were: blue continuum 7.02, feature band 5.91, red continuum 7.42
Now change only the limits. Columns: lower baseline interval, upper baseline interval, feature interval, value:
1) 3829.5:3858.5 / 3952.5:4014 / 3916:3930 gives -0.099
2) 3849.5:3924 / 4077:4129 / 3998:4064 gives -0.144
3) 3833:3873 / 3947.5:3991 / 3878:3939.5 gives 0.003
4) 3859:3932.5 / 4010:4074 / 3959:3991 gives 0.210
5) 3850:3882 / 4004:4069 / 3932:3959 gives 0.123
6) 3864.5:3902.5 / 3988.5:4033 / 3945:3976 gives 0.162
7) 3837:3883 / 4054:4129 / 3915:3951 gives 0.028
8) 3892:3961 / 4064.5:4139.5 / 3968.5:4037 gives -0.059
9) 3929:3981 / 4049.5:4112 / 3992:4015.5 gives -0.187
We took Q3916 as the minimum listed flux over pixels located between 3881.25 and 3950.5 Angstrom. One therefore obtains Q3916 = 4.02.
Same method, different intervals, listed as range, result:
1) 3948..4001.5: 4.4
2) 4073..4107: 4.78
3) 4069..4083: 6.83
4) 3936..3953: 5.81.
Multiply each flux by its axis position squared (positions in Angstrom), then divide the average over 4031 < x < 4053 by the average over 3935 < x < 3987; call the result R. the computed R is 1.27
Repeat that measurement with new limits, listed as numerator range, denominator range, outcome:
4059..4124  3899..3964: 1.12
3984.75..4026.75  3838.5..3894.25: 1.31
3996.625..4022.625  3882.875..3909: 1.40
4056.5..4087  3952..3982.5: 1.36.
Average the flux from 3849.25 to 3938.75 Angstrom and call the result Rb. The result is 6.89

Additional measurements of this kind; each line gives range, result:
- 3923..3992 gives 6.57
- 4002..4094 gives 8.03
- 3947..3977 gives 6.31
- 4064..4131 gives 7.38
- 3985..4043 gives 8.16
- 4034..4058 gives 8.11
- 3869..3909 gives 6.53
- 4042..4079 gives 7.97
